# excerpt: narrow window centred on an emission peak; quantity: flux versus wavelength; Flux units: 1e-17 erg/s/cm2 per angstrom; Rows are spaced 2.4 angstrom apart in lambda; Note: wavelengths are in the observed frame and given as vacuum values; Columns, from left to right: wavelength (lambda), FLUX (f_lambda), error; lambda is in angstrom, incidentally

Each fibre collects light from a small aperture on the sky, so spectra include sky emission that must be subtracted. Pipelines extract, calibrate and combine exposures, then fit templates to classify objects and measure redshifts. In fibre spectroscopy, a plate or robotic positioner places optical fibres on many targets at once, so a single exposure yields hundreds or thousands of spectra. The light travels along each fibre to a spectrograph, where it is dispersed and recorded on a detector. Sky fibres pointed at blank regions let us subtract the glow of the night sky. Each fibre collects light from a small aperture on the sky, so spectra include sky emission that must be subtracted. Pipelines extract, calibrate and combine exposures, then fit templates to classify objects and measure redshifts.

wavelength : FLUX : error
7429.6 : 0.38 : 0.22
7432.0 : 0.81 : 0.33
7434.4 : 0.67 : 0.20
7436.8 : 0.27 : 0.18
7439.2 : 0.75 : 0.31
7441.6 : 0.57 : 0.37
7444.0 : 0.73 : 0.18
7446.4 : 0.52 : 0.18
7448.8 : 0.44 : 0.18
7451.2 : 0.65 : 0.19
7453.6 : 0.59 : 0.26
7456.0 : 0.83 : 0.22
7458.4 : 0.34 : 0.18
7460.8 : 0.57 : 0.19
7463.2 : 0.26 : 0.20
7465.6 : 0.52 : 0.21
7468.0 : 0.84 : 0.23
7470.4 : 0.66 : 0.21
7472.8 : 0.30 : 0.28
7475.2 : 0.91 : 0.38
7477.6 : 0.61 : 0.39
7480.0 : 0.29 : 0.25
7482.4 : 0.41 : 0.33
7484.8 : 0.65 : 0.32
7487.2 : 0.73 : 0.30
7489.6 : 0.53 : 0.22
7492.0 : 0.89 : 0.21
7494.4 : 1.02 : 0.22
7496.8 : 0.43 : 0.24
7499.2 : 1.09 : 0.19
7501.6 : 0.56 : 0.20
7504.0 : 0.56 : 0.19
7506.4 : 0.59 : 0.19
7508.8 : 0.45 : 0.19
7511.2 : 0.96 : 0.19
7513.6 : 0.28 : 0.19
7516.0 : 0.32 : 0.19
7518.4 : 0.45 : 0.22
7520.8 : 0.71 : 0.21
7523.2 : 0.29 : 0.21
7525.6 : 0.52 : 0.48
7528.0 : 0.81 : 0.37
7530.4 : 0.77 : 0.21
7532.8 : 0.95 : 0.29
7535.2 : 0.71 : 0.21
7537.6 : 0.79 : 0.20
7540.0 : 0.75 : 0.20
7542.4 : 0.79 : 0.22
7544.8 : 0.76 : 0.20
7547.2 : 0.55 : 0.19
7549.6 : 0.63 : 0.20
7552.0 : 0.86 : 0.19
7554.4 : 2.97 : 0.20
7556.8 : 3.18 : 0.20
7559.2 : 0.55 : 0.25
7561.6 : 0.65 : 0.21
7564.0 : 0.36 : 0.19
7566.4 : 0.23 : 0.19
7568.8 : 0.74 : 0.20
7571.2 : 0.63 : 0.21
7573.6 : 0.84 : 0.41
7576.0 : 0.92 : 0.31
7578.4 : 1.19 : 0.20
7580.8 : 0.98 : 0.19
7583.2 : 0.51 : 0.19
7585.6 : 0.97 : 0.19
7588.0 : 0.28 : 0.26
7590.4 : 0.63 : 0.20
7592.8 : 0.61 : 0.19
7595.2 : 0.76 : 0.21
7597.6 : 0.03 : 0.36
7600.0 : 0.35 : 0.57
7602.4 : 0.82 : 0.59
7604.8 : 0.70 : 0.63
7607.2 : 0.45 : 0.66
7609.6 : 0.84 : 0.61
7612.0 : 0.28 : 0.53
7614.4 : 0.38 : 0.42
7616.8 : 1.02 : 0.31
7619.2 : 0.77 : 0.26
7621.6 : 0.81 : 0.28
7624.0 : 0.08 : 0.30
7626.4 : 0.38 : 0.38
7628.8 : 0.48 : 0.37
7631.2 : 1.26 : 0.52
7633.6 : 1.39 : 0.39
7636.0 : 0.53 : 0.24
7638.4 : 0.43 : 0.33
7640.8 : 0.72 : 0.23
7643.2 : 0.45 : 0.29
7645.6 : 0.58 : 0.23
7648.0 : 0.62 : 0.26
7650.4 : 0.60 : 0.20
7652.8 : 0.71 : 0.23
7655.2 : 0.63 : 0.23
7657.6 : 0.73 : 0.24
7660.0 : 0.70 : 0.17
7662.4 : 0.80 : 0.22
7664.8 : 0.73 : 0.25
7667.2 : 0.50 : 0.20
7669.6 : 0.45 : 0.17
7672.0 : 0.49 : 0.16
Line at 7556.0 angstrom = H-alpha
